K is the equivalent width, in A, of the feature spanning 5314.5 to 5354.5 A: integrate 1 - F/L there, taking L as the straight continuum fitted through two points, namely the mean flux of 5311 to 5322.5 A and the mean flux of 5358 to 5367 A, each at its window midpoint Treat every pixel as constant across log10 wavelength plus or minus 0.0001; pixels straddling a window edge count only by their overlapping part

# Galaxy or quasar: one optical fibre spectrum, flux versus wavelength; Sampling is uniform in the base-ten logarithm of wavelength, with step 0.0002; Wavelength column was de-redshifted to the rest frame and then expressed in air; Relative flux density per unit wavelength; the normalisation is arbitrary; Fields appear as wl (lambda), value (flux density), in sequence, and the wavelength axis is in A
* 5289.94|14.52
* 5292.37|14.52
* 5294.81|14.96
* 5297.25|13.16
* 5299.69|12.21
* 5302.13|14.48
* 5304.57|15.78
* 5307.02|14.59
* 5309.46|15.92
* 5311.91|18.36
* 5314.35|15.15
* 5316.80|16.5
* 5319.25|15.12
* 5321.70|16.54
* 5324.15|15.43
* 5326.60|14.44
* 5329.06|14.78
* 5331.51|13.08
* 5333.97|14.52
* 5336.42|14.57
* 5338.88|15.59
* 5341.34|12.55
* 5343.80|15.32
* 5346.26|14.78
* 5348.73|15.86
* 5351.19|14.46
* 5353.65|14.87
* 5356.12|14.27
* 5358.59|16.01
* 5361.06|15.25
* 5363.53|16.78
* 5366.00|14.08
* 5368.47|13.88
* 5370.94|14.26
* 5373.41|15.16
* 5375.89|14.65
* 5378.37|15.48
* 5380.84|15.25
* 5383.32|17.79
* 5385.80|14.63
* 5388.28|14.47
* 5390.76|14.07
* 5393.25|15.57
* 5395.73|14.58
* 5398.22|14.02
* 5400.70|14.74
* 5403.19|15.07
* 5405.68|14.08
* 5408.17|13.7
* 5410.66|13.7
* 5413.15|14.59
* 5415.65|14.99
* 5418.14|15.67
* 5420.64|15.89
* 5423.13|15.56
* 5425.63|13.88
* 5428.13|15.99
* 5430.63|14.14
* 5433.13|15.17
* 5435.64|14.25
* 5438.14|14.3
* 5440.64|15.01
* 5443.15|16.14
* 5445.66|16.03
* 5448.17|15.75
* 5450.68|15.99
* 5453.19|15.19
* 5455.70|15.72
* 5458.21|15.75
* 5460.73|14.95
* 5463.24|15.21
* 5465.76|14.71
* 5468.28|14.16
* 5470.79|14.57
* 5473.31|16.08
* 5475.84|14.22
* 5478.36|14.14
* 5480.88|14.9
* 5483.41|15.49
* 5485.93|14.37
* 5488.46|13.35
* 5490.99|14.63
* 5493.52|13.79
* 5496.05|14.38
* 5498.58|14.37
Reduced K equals 2.7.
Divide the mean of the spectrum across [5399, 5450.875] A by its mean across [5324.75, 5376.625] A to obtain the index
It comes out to 1.02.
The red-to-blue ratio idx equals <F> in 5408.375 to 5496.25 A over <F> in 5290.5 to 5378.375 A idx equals 1.0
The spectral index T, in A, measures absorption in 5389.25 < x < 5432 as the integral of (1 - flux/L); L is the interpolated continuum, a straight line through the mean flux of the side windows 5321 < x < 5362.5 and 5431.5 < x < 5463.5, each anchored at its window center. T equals 1.2 A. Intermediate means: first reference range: 14.8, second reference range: 15.3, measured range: 14.7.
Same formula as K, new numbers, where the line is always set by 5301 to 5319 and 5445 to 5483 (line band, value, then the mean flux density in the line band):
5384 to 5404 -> 0.9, 14.7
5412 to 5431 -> 0.2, 15.1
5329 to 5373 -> 2.5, 14.7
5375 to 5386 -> -0.1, 15.7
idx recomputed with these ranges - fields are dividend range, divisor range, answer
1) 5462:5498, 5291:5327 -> 0.96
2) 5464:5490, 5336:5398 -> 0.98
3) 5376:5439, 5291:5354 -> 1.00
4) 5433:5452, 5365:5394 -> 1.03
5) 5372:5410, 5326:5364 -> 1.01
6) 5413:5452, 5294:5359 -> 1.02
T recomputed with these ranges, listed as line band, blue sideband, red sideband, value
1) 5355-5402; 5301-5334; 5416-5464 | 1.0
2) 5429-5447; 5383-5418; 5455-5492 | -0.4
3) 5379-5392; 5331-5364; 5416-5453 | -0.2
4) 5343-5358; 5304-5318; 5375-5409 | 0.5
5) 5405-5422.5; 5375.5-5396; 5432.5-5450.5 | 0.6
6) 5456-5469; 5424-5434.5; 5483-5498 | -0.5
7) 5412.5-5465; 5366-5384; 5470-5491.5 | -1.6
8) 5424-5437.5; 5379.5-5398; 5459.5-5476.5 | 0.3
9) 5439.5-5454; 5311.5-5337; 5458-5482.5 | -0.8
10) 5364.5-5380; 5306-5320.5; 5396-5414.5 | 0.3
